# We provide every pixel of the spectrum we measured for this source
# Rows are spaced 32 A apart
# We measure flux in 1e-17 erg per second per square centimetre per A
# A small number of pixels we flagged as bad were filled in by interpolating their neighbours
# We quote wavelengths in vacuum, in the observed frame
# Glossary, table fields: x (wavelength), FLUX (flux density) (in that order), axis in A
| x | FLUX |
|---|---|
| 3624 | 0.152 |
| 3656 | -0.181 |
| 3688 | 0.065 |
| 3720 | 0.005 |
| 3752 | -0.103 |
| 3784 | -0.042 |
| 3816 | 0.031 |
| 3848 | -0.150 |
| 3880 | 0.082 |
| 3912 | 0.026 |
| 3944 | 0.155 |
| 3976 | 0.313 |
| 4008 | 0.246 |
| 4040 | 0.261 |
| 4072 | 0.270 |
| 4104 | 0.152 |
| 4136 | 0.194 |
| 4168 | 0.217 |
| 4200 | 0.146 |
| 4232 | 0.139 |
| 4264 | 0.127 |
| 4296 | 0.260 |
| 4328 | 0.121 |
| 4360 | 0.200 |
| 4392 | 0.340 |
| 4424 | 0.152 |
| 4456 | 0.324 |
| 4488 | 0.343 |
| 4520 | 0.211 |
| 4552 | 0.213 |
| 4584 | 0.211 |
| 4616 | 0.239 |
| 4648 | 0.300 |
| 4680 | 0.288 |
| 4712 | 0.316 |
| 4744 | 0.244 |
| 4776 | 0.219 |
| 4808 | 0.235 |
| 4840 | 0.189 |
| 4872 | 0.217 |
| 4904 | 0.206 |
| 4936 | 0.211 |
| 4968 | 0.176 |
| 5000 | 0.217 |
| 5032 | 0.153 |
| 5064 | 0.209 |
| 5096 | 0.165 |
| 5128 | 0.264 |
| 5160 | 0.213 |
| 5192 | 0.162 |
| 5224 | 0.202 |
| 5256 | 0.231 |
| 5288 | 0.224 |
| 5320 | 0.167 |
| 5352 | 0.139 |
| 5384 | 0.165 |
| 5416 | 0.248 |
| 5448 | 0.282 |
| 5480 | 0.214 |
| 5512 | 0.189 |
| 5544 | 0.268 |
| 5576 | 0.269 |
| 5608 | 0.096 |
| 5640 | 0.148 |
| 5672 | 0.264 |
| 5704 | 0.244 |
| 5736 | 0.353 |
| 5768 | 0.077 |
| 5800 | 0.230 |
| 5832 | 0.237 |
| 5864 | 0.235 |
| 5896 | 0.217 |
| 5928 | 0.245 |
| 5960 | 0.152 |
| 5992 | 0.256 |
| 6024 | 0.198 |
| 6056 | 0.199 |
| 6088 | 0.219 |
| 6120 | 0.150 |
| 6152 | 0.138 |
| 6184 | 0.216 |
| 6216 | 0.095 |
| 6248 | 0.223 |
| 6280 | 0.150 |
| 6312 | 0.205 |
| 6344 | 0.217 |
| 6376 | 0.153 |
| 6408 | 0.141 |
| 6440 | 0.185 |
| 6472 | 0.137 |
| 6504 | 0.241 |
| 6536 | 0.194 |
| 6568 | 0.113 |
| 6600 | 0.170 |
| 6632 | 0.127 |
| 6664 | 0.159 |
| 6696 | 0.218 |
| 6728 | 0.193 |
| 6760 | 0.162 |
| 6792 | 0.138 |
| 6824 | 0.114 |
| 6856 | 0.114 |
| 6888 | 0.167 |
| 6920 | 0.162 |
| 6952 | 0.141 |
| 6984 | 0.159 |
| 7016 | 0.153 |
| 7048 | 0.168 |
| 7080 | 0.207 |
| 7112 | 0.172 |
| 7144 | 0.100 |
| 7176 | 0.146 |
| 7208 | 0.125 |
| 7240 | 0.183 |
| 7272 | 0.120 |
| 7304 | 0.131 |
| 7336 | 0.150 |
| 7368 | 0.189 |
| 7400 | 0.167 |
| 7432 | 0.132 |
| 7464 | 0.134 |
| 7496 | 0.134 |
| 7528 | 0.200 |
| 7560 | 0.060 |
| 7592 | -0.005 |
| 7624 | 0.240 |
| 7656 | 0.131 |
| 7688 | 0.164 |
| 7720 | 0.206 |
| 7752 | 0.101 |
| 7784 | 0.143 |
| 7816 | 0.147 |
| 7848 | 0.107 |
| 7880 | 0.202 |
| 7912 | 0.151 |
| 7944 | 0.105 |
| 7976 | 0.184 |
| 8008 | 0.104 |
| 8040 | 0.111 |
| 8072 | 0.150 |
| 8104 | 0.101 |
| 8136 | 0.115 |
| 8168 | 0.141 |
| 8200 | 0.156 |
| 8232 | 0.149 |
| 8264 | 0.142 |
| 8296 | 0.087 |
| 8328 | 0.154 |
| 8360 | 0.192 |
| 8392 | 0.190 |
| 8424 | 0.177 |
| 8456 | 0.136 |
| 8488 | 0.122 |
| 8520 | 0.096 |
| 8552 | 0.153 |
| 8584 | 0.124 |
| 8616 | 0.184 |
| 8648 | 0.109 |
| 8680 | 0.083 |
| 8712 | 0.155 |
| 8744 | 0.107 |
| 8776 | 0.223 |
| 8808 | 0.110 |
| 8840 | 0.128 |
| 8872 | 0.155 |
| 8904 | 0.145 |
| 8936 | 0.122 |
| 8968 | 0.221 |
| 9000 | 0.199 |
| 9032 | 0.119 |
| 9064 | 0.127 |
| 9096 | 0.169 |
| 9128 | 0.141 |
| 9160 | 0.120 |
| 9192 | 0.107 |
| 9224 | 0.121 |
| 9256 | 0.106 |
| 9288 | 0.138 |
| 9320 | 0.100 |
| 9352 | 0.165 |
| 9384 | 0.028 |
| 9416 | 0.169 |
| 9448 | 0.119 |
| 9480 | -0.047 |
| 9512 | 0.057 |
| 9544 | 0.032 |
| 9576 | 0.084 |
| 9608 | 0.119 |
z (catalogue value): 0.148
